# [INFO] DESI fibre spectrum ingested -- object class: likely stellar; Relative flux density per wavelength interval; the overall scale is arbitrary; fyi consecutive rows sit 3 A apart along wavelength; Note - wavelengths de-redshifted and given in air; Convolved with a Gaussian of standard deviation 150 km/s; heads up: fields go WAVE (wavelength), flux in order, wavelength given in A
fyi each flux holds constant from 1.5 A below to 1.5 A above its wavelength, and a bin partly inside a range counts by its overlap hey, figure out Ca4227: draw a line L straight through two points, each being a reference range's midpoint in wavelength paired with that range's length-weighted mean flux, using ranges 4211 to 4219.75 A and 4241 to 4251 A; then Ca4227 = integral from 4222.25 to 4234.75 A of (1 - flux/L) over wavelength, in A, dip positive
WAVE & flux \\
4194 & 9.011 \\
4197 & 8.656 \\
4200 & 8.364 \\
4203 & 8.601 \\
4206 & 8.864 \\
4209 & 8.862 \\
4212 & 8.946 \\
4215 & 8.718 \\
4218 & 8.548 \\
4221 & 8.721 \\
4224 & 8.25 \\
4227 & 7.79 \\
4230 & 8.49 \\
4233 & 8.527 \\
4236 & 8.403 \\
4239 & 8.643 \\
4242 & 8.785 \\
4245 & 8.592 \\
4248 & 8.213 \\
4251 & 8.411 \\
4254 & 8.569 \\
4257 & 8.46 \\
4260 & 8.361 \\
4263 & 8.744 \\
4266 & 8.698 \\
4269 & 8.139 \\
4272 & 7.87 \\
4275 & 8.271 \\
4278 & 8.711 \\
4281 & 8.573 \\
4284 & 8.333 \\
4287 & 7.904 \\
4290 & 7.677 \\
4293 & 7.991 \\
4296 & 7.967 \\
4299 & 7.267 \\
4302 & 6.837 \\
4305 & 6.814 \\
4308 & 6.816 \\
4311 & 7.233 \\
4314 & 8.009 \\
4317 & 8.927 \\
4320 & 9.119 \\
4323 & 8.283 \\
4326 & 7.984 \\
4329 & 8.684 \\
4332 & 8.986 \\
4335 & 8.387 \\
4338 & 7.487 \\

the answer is 0.5 A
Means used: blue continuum 8.72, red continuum 8.5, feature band 8.28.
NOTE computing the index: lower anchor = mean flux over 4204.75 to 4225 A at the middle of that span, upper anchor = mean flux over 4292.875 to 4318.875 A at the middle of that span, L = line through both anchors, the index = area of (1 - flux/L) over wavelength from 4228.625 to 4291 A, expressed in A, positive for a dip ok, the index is -2.1 A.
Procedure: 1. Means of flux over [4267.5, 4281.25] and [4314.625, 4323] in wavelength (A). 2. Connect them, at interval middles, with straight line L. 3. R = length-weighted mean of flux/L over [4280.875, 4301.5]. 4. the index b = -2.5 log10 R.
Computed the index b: 0.08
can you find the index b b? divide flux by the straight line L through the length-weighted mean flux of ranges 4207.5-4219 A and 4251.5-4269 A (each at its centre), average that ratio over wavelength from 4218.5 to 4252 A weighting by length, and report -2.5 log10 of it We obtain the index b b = 0.03 mag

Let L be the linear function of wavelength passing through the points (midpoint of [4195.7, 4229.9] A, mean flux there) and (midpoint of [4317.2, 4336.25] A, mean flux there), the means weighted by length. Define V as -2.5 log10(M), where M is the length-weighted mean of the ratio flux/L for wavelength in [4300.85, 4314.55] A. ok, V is 0.21 mag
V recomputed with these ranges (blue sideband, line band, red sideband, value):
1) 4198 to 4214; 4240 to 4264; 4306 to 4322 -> -0.01 mag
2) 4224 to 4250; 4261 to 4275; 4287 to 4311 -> -0.06 mag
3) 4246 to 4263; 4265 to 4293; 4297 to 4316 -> -0.05 mag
